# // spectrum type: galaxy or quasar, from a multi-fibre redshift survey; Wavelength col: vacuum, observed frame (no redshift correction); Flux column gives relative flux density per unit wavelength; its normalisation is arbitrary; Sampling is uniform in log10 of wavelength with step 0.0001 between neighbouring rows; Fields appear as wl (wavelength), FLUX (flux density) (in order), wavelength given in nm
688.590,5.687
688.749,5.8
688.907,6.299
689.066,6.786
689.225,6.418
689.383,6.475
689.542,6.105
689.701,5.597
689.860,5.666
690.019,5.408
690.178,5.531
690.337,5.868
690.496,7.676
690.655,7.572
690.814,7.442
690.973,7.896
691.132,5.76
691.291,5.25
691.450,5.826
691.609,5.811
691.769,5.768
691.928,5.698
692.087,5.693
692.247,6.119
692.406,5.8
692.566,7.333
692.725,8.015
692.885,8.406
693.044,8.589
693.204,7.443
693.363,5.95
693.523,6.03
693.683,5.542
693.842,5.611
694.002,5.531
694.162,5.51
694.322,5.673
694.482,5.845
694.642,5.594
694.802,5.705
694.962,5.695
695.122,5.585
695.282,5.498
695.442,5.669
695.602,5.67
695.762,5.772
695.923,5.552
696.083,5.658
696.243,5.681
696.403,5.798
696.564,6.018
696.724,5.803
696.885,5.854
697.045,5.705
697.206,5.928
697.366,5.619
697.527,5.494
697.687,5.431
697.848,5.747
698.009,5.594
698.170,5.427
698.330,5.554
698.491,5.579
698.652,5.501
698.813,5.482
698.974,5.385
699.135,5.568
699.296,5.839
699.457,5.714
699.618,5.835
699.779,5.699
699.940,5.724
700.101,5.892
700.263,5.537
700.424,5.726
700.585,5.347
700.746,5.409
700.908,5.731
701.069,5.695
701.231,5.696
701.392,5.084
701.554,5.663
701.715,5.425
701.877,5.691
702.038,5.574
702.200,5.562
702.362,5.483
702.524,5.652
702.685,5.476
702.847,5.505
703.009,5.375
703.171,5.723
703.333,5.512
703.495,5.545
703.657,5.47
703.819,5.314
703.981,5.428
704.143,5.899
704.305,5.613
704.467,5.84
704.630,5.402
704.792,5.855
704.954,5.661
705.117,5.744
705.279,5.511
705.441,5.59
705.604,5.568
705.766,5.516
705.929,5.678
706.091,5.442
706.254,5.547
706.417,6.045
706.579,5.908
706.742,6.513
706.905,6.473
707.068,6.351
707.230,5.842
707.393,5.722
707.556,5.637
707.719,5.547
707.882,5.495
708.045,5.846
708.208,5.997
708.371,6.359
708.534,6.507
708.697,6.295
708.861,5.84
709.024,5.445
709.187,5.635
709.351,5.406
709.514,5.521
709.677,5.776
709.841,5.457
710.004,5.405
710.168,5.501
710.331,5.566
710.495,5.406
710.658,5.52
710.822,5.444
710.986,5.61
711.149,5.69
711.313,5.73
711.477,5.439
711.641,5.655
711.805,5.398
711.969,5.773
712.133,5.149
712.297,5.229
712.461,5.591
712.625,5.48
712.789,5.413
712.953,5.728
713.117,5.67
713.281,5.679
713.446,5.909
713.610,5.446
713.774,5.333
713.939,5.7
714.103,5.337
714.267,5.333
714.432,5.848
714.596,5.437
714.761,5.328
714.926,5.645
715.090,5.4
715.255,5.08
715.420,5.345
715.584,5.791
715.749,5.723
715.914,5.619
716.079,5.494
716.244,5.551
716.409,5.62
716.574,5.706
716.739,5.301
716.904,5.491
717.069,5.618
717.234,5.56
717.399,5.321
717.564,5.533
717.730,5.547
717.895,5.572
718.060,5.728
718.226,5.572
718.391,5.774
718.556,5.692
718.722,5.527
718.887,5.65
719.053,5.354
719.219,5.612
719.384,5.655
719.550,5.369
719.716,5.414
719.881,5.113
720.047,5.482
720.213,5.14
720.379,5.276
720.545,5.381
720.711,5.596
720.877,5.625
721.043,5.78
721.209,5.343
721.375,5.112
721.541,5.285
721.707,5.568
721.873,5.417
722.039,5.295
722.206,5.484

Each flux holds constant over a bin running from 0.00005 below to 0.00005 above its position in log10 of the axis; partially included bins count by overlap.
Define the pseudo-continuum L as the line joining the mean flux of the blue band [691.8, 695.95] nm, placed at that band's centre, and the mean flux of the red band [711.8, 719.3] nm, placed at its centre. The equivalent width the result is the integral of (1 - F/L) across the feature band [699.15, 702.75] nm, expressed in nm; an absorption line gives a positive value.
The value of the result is 0.20 nm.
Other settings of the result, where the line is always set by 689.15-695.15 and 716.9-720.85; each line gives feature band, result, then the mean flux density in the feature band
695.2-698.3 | 0.226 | 5.68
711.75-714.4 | 0.068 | 5.52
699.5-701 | 0.092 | 5.66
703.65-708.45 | 0.078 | 5.77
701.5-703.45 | 0.134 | 5.55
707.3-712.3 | 0.091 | 5.65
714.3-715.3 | 0.027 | 5.46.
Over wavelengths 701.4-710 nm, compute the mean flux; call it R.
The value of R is 5.7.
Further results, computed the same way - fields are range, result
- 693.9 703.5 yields 5.62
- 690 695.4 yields 6.26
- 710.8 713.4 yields 5.55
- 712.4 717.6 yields 5.53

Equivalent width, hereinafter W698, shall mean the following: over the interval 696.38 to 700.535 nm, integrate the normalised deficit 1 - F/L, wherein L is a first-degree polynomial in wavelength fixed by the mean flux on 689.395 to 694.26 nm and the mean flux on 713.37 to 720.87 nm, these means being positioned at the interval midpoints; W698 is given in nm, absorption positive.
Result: 0.31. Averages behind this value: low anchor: 6.35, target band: 5.67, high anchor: 5.51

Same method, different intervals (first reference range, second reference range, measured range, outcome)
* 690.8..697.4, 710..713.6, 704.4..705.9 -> 0.03 nm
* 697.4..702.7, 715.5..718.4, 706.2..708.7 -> -0.19 nm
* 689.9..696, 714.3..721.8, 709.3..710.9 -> 0.06 nm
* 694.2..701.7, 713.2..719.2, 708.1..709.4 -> -0.08 nm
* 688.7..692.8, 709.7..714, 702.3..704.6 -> 0.11 nm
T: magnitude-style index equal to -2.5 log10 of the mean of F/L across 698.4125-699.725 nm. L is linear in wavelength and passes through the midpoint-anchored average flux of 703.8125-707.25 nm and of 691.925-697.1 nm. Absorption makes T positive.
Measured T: 0.06 mag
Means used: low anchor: 6.07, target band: 5.61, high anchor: 5.77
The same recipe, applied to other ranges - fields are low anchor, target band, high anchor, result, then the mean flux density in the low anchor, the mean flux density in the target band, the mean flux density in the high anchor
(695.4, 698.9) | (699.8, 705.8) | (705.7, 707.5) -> 0.044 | 5.66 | 5.58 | 5.91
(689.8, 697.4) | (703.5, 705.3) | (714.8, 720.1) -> 0.044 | 6.11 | 5.61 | 5.53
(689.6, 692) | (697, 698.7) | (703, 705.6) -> 0.053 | 6.18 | 5.6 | 5.6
